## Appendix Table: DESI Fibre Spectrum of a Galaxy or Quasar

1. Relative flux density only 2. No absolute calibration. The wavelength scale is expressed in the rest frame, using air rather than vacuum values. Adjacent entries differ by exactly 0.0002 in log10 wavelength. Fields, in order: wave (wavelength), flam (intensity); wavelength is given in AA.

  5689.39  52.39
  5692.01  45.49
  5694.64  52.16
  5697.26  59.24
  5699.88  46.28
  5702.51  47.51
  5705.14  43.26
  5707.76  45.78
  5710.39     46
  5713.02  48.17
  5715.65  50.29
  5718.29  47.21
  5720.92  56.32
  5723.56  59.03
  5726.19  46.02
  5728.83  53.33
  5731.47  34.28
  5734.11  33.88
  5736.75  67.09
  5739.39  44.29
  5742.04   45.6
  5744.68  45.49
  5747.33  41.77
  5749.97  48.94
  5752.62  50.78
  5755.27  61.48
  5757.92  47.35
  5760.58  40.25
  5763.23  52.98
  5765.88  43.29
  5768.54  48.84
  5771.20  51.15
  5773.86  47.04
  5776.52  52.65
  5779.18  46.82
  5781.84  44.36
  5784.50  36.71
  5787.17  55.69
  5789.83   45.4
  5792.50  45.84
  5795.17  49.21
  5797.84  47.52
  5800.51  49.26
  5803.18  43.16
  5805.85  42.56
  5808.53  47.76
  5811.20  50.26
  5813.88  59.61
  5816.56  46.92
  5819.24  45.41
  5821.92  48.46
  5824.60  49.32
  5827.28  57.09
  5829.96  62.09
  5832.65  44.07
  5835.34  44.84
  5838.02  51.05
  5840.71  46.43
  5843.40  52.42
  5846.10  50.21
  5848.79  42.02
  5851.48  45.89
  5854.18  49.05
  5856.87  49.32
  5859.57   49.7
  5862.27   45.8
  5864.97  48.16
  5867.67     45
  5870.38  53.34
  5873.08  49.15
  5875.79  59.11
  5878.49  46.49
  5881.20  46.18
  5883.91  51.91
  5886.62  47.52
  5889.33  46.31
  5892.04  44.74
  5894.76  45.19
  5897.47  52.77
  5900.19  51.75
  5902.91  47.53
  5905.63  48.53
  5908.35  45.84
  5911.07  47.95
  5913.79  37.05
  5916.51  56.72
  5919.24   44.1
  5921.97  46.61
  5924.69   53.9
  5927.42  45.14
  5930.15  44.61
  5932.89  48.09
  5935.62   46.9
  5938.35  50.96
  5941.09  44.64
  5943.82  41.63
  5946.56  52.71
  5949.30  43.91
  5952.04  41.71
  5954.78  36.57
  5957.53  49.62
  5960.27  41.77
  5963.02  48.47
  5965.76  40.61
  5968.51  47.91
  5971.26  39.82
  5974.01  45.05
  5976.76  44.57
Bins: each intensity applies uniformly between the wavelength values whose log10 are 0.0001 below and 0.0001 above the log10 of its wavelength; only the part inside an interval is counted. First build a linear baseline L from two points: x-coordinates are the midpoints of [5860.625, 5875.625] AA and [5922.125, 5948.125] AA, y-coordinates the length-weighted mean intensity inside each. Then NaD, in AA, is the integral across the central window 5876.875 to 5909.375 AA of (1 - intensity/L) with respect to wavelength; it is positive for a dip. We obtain 0.4 AA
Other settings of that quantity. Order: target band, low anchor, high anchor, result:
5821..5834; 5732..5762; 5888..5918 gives -1.3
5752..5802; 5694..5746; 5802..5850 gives 0.7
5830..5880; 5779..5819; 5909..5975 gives -2.2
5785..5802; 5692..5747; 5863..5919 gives 0.1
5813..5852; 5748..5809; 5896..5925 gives -1.4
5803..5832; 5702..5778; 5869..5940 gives -1.2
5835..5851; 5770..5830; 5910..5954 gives 0.0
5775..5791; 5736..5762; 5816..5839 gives 0.8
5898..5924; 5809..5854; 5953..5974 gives -0.9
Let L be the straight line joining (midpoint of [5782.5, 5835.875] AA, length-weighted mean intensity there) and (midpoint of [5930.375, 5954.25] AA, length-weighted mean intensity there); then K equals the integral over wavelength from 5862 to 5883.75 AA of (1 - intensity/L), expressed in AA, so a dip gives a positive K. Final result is -1.0 AA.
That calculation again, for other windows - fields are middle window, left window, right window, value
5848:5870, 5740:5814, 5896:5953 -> 0.10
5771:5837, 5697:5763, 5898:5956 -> -1.16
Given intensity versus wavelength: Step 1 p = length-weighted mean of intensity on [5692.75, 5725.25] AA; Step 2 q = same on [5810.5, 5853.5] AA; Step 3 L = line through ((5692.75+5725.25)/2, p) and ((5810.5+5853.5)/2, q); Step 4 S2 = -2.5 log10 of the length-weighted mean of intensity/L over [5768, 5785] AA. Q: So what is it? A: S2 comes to 0.06 mag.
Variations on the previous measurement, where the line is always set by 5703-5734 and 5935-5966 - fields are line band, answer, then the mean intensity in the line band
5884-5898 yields -0.040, 47.4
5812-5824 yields -0.080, 50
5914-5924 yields -0.062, 48.1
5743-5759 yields -0.046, 49.3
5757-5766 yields 0.020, 46.3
